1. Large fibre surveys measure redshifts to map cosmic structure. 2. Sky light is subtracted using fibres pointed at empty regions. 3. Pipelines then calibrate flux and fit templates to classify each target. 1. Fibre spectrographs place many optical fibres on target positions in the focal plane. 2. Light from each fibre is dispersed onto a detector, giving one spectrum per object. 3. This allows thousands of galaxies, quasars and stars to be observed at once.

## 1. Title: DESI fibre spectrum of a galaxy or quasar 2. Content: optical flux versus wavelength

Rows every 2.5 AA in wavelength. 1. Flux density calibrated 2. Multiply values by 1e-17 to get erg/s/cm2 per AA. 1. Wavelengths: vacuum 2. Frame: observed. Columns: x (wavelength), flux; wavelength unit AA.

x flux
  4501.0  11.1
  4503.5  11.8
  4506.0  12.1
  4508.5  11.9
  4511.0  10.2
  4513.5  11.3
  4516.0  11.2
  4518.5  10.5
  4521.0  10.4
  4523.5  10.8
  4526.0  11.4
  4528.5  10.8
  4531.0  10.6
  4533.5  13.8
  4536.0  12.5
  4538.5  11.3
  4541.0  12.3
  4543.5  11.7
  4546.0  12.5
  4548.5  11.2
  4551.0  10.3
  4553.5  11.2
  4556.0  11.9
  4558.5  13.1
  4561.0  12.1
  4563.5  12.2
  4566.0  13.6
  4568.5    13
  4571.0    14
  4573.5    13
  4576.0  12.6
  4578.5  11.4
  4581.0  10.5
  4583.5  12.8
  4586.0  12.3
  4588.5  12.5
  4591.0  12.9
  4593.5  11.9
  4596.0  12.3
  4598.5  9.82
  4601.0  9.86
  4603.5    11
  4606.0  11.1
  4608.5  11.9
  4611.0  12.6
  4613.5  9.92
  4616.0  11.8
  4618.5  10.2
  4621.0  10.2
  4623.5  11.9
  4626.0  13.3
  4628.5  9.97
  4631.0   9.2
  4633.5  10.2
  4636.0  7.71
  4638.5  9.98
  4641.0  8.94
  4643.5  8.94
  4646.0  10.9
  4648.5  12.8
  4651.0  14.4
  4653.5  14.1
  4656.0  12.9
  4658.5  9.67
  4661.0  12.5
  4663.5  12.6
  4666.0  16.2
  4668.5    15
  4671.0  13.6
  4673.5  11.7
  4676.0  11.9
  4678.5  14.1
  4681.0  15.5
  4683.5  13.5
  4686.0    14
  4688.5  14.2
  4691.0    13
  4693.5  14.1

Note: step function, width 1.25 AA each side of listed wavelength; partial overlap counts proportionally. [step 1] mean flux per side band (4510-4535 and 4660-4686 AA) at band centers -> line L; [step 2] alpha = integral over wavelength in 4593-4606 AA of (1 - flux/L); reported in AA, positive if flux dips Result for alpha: 1.6 AA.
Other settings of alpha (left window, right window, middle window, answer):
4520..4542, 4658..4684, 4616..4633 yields 2.6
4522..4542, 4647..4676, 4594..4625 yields 3.6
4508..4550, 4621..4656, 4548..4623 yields -3.9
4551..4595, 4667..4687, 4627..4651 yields 5.6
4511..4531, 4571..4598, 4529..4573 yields -2.6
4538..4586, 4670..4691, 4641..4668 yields 1.7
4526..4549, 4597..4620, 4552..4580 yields -2.5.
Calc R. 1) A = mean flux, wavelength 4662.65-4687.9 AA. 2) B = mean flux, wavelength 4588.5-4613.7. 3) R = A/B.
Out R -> 1.2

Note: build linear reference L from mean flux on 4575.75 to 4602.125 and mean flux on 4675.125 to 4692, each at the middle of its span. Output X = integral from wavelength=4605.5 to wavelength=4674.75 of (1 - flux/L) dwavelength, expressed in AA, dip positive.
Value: 6.8 AA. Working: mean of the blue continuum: 11.7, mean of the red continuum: 13.8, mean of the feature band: 11.6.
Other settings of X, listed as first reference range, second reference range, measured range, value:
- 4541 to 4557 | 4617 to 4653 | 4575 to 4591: -1.26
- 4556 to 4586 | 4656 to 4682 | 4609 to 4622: 1.86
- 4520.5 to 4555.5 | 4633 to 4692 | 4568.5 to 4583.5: -0.76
